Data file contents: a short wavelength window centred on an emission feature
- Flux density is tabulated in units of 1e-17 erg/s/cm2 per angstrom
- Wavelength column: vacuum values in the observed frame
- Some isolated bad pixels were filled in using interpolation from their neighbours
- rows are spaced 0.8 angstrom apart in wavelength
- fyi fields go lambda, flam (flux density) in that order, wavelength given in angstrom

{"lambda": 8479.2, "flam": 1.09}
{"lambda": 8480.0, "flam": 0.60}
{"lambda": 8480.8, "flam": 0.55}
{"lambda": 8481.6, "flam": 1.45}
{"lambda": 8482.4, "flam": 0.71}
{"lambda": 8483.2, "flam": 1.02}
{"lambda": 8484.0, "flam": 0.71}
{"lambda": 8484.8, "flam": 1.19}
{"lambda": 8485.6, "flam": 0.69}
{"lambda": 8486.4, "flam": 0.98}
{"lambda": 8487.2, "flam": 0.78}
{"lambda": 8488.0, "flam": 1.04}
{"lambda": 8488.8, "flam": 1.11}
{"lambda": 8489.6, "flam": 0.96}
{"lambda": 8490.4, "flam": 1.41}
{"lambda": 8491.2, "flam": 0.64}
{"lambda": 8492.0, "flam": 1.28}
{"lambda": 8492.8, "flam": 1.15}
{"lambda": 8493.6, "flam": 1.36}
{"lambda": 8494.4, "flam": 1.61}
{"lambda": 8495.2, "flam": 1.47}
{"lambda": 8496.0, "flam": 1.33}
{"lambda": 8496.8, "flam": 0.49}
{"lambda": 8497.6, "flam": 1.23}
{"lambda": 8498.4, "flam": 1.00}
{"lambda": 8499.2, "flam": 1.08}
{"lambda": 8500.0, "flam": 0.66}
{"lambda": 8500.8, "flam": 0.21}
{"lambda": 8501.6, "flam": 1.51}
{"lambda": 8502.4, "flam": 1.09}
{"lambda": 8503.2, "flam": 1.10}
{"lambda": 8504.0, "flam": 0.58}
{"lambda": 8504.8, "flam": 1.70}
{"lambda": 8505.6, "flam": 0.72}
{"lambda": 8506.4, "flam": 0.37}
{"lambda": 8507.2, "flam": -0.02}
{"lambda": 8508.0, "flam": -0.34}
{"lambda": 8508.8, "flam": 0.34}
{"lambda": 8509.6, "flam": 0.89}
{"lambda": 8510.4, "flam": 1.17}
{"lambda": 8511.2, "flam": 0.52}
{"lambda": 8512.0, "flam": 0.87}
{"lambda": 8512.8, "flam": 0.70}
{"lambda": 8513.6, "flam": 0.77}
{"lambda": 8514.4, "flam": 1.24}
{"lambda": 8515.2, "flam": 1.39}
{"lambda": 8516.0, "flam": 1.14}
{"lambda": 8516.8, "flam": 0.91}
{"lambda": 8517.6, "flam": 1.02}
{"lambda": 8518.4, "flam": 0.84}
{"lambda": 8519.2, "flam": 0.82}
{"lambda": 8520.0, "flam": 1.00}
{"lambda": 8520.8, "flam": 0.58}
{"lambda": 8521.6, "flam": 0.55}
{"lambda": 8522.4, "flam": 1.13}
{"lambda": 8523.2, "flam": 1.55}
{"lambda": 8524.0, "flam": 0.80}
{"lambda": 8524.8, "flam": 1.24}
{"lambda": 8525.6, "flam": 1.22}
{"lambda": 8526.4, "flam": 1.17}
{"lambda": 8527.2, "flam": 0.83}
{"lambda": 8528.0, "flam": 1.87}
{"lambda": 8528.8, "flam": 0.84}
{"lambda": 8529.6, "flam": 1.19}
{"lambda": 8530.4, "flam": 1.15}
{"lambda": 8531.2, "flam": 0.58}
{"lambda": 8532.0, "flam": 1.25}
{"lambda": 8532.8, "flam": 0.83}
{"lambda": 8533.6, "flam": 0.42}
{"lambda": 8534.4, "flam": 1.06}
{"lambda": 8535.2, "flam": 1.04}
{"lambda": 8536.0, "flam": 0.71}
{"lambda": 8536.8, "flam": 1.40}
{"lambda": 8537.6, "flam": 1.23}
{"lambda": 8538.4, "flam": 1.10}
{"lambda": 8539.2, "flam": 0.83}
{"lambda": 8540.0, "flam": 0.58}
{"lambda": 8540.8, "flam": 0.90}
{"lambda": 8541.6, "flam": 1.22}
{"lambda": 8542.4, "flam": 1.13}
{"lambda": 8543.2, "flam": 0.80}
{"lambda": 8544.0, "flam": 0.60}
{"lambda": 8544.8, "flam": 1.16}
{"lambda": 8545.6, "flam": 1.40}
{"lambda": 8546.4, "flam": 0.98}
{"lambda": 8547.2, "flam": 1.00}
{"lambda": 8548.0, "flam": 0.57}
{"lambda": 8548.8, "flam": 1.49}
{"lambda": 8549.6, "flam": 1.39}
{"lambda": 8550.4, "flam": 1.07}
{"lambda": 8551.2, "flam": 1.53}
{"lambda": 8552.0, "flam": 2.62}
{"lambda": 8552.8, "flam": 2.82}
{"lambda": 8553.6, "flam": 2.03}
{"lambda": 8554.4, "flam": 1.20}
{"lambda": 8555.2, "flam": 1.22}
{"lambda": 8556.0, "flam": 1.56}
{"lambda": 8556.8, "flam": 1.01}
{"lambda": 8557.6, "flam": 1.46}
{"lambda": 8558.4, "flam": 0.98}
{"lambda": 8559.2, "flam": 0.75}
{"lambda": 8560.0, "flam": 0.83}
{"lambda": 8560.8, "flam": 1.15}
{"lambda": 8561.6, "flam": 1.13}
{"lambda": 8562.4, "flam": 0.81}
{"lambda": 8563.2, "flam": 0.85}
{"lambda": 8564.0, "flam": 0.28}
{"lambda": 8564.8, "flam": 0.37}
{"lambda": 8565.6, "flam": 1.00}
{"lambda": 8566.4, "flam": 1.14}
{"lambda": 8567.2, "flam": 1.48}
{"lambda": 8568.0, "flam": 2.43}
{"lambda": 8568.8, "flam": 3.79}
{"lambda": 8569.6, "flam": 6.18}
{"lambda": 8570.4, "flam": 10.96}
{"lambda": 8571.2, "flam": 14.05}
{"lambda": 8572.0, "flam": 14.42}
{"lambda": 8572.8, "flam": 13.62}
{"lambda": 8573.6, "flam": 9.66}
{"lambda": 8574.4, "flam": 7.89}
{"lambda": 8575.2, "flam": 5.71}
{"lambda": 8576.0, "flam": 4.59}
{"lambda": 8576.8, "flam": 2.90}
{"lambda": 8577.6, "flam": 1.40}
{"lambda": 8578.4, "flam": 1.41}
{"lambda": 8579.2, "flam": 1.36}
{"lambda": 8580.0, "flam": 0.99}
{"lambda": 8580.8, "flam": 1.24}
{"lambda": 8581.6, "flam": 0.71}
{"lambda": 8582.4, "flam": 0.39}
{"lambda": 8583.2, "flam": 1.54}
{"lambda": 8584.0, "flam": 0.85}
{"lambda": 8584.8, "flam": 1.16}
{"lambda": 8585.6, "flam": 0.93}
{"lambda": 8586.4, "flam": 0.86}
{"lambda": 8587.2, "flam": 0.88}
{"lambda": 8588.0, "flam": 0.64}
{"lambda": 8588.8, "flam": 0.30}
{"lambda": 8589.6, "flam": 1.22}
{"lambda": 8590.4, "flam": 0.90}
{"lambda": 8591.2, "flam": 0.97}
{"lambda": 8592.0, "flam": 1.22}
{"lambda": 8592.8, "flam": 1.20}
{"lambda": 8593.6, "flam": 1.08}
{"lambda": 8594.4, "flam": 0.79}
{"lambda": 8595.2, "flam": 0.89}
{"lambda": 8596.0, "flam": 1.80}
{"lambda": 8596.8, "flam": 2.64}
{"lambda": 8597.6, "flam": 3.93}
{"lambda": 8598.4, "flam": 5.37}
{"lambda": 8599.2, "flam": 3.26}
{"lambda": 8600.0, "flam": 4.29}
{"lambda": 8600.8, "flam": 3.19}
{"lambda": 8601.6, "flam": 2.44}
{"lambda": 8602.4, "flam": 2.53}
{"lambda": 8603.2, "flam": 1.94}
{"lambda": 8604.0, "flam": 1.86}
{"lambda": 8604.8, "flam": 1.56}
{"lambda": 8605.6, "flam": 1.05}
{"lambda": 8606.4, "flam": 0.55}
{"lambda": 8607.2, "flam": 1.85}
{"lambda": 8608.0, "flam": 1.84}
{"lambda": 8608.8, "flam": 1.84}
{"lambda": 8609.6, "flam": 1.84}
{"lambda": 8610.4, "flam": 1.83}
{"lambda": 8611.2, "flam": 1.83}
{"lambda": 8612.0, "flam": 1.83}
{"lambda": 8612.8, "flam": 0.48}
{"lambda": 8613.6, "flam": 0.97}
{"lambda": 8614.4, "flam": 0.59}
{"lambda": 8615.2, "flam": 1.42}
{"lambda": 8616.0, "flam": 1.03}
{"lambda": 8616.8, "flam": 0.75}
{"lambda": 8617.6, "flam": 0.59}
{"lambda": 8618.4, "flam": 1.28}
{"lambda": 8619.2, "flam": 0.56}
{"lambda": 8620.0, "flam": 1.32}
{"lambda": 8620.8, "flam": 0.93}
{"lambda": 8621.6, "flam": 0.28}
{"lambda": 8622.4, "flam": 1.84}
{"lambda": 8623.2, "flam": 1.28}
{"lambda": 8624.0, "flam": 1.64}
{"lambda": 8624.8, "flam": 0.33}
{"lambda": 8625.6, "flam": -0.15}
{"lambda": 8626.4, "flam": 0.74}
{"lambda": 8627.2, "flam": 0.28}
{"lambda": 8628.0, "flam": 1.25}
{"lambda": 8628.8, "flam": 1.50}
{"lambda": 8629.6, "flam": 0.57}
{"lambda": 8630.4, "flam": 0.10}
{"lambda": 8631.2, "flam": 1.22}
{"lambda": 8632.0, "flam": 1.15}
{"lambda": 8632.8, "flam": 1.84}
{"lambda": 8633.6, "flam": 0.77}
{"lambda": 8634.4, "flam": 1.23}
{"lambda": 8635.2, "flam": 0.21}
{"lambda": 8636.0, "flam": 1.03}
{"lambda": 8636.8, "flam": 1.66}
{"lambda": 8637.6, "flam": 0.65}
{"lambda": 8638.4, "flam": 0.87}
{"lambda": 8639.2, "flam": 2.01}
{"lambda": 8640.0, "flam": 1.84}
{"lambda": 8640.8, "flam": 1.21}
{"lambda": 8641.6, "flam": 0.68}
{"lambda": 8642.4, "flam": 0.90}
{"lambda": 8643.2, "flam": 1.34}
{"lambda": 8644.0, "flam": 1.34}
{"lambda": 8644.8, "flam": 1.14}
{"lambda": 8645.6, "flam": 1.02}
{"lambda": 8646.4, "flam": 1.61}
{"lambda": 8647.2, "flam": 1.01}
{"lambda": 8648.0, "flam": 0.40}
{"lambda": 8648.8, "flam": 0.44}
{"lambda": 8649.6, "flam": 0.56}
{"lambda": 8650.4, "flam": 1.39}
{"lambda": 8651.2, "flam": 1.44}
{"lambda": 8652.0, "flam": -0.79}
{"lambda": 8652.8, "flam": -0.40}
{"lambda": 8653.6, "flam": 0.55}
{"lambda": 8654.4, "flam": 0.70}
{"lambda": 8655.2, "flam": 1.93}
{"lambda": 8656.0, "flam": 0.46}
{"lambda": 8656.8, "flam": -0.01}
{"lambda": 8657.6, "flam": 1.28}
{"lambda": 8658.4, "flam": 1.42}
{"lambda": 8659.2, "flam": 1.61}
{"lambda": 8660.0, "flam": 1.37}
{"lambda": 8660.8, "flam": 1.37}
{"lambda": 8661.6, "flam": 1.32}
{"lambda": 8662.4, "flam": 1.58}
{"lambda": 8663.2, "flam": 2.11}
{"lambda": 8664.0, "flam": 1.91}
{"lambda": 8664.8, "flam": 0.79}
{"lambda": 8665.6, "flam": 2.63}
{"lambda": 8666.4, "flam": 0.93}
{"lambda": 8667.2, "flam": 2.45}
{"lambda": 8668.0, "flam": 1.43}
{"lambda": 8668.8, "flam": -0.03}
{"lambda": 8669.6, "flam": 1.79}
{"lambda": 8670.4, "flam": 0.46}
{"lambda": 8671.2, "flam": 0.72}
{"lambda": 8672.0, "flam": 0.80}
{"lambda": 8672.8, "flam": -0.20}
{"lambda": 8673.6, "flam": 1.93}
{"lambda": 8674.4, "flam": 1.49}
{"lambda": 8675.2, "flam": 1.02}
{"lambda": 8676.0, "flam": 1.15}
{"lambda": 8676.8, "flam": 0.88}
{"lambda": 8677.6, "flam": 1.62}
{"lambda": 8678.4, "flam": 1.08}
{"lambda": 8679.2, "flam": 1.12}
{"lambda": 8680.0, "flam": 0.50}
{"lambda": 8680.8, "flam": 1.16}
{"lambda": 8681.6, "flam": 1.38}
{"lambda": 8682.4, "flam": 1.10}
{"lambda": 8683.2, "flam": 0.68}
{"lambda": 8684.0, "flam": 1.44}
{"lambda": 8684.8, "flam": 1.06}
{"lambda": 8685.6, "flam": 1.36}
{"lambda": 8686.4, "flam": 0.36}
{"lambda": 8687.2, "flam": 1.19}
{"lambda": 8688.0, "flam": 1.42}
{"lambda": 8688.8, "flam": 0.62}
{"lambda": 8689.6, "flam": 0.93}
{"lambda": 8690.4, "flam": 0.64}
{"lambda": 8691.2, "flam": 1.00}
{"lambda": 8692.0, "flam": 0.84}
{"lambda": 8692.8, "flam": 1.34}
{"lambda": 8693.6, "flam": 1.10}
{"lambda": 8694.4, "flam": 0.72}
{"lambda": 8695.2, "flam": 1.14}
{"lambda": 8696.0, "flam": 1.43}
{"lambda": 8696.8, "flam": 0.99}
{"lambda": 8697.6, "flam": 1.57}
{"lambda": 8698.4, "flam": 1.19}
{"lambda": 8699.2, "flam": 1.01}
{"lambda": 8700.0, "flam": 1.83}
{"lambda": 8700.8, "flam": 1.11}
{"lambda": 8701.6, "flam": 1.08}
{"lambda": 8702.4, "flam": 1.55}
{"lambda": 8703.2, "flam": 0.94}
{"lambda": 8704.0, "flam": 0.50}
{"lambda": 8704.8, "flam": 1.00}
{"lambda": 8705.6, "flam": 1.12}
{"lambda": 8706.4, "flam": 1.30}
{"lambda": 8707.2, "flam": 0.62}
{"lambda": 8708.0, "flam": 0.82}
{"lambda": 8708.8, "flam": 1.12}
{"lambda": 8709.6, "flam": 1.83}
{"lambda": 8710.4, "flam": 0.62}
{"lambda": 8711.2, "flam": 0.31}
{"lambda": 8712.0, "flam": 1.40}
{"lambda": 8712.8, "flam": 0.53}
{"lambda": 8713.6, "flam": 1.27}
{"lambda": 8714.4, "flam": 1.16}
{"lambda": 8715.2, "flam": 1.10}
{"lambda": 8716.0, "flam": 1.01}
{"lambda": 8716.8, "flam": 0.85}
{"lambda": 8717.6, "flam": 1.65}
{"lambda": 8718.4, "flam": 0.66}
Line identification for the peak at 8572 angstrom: Halpha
